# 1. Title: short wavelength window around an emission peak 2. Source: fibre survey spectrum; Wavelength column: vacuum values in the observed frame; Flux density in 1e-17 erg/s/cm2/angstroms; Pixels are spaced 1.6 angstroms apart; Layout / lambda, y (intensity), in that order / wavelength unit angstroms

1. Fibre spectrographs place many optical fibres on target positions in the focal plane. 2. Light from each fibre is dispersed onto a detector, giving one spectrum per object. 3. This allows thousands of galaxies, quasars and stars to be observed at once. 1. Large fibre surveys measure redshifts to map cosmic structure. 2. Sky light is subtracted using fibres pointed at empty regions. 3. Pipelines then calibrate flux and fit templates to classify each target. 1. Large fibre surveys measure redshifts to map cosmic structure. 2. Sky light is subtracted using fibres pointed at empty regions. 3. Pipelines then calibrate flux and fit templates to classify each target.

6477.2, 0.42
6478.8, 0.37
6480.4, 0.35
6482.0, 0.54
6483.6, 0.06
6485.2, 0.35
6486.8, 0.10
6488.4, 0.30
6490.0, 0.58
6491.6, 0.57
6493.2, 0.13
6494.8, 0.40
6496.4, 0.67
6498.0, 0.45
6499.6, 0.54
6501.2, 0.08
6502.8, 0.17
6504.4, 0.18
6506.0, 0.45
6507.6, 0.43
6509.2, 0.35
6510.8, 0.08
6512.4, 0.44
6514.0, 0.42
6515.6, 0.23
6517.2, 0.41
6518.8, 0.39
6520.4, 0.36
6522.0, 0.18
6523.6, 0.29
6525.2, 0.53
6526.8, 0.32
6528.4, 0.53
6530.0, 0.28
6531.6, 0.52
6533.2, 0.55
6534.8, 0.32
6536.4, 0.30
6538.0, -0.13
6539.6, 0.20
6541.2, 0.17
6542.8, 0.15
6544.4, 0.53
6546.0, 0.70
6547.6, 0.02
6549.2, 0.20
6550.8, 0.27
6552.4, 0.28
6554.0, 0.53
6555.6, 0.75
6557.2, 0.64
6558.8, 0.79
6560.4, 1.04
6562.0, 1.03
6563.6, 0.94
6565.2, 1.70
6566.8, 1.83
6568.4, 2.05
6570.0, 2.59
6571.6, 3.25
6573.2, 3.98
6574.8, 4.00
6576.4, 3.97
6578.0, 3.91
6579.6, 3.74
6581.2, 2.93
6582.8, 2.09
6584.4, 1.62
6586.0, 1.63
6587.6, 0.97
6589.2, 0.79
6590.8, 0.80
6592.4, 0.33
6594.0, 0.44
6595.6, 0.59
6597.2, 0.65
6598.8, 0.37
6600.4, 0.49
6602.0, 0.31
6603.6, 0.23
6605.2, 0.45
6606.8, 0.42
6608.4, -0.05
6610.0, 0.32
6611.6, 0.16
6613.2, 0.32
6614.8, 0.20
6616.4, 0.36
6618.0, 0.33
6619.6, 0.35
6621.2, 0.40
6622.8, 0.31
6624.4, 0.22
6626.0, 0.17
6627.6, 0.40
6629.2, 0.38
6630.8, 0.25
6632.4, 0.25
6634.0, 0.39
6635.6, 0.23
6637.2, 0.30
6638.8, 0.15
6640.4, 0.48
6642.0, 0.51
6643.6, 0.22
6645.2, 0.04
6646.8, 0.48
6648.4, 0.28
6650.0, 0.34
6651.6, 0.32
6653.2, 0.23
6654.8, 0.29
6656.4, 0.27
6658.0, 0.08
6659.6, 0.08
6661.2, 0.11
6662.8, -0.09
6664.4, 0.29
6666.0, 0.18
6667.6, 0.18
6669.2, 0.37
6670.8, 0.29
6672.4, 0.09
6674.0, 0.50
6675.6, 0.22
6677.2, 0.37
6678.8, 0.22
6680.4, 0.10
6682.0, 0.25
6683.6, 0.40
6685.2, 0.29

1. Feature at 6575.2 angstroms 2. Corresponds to [O II] 3727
